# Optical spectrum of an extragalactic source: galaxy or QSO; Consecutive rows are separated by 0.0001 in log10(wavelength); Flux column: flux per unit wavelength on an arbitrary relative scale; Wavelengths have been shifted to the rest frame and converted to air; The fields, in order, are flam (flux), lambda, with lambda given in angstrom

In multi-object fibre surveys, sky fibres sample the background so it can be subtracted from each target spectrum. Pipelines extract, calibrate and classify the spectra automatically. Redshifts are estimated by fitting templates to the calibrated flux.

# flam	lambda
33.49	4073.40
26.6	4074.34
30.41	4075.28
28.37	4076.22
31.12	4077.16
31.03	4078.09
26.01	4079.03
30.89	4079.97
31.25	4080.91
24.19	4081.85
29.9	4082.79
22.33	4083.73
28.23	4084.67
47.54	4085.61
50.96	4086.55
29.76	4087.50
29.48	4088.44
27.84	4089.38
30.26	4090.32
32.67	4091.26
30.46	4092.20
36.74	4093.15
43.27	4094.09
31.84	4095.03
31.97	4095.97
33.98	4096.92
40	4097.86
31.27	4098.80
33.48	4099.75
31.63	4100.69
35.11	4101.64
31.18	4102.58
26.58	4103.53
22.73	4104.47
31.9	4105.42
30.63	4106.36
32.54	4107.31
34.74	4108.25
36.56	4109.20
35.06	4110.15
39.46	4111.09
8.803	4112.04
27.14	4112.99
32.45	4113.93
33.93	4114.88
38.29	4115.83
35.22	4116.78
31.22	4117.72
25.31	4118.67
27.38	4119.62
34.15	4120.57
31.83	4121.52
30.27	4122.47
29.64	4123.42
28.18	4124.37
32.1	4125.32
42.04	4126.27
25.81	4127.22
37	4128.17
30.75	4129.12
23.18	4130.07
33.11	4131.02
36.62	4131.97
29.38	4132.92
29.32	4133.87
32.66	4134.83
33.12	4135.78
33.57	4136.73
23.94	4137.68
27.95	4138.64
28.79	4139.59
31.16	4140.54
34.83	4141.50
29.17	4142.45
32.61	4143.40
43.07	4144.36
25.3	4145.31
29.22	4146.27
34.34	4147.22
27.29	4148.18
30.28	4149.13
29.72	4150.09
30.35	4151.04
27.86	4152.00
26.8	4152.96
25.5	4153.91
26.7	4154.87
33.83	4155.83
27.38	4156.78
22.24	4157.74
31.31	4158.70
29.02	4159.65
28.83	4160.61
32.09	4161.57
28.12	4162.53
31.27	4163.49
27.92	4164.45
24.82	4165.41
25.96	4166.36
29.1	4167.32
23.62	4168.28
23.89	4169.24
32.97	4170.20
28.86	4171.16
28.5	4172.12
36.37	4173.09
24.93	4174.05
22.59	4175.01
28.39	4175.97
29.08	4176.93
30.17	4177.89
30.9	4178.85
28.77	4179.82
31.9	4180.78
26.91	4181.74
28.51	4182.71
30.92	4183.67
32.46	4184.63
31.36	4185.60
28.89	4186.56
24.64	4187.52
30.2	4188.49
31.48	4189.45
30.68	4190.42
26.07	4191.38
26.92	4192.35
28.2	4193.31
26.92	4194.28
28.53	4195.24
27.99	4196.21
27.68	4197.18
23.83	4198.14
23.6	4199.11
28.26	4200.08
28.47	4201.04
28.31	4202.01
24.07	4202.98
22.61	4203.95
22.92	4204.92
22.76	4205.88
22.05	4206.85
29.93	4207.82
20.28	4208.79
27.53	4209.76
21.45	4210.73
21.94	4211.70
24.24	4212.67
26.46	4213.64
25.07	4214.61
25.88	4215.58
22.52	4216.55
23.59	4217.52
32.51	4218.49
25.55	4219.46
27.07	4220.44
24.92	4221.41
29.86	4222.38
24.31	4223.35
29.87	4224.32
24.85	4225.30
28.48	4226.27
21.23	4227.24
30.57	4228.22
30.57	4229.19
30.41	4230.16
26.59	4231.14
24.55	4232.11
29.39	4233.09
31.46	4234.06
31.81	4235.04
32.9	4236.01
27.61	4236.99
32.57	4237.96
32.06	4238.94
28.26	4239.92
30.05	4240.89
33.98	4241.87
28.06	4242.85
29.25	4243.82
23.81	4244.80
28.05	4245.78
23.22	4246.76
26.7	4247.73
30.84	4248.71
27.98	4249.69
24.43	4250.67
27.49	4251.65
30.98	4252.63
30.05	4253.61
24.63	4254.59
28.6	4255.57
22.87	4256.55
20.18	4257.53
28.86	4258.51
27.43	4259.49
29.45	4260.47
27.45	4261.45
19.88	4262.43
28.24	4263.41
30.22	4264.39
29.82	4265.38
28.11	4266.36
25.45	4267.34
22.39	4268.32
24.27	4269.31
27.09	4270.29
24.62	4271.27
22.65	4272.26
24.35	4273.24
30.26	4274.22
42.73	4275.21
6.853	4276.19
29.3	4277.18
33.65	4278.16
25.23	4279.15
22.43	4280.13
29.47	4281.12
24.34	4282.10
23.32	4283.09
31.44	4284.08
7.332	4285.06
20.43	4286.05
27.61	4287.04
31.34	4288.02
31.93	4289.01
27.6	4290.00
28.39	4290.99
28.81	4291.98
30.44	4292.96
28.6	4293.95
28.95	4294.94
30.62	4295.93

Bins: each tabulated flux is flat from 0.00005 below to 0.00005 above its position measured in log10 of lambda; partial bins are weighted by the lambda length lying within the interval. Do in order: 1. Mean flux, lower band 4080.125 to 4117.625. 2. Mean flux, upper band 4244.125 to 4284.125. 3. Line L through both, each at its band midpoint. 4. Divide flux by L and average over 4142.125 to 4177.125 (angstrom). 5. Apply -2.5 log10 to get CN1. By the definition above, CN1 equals 0.05 mag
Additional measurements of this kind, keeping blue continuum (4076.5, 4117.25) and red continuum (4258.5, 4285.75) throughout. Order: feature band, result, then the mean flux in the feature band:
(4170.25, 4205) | 0.03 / 28.2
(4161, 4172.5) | 0.06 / 28.1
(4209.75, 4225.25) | 0.08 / 25.7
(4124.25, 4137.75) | -0.03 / 31.7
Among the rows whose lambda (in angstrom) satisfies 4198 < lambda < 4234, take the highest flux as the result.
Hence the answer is 32.51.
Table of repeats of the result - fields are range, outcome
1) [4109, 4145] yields 43.07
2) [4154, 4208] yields 36.37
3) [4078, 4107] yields 50.96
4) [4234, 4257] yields 33.98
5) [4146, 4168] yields 34.34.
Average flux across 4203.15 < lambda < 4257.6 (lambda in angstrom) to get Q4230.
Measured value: 27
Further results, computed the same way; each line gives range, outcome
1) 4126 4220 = 28.4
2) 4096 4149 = 31.4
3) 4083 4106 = 32.9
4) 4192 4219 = 25.5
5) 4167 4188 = 28.8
